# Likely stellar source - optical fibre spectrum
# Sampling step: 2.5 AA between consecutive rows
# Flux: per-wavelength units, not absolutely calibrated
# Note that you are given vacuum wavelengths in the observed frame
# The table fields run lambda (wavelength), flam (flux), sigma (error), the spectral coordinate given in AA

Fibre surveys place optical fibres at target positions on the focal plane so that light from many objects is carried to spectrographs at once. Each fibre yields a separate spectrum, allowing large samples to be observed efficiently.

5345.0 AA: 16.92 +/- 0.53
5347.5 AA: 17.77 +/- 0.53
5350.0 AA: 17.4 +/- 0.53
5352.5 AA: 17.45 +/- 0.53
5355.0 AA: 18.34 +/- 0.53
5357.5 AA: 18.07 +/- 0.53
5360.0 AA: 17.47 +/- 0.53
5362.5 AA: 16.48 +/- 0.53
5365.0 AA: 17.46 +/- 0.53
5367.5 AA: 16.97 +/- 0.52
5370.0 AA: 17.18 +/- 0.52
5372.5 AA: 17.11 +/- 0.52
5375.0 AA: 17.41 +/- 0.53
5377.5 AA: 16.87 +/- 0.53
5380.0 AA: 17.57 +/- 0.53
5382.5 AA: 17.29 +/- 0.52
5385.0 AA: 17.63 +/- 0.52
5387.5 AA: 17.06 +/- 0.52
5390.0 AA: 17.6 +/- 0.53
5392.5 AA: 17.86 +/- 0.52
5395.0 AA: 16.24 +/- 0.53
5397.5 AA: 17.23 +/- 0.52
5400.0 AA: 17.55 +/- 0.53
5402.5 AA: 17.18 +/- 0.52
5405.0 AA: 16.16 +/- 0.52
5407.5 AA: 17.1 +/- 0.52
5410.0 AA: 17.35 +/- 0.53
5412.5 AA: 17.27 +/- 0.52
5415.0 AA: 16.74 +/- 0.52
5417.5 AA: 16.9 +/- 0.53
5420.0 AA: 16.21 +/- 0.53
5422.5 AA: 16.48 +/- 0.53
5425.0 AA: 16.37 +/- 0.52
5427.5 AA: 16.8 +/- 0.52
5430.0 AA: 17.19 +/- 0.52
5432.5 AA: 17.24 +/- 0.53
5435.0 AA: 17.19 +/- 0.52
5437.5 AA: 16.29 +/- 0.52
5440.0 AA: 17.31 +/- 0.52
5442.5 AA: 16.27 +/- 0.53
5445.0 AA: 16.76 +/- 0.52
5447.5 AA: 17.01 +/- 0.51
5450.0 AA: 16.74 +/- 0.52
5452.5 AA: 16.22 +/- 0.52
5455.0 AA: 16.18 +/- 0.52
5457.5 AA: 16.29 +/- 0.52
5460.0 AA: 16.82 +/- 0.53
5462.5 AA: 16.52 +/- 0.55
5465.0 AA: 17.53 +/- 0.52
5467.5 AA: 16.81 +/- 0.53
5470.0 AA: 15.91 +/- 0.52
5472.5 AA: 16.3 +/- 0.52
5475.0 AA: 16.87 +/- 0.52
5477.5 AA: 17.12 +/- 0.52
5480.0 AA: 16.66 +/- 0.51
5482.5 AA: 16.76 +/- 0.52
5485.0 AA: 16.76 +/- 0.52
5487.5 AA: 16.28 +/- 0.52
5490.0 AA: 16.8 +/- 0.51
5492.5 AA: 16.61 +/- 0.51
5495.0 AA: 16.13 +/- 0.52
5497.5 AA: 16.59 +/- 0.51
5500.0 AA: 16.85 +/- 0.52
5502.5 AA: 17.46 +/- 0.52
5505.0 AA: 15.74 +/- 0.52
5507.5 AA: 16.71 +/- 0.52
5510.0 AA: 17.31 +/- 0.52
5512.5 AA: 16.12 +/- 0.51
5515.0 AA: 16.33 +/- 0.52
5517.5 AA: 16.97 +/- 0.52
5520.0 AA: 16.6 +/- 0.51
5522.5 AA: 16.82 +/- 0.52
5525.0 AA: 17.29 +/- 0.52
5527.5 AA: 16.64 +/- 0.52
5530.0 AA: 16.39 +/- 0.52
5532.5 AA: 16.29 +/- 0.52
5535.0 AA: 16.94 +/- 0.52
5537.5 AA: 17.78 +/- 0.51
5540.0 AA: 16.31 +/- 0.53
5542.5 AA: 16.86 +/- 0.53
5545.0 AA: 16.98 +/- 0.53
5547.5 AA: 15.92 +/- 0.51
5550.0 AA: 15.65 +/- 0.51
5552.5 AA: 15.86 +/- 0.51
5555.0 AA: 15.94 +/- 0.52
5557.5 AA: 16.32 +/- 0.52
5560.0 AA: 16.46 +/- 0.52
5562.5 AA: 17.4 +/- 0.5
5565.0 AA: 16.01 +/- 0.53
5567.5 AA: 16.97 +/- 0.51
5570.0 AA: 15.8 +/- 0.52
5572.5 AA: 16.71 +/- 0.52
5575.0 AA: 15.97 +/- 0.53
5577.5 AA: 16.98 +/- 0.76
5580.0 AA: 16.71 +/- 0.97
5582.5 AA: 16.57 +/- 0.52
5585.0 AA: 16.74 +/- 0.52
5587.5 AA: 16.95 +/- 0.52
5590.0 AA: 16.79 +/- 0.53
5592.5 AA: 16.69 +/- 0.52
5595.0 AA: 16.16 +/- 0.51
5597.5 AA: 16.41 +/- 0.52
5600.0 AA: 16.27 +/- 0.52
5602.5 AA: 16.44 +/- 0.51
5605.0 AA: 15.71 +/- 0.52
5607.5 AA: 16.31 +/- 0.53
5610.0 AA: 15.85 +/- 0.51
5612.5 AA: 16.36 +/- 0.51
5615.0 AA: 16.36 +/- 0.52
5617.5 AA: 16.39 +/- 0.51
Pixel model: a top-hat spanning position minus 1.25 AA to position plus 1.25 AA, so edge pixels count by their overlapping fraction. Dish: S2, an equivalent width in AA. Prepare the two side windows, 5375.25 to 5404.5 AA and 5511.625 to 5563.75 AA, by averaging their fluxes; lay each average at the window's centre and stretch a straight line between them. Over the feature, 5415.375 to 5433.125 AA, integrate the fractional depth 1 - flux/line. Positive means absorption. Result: 0.4 AA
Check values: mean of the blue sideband 17.3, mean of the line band 16.7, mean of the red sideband 16.6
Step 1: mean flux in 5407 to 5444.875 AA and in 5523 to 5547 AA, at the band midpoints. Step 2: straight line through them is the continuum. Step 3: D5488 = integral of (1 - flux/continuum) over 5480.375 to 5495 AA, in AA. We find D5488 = 0.2 AA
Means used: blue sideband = 16.8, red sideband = 16.8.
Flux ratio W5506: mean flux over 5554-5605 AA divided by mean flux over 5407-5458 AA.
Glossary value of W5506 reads 0.98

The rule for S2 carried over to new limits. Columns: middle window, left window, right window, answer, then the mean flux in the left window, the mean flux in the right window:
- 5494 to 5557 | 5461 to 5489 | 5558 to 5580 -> 0.1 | 16.7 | 16.5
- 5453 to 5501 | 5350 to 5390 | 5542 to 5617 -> 0.7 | 17.4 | 16.4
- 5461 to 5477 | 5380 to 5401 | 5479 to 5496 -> 0.0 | 17.3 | 16.6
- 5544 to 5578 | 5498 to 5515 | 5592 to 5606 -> 0.2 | 16.7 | 16.3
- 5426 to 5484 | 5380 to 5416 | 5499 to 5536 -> 0.8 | 17.2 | 16.7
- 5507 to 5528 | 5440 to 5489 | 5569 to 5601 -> -0.2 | 16.6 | 16.5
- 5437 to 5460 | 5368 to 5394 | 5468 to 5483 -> 0.3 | 17.3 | 16.6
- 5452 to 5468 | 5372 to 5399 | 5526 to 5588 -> 0.3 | 17.3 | 16.5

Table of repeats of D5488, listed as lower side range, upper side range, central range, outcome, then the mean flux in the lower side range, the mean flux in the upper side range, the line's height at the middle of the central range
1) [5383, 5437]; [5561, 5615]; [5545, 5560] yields 0.5 AA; 17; 16.5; 16.6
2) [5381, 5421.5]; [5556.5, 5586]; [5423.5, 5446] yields 0.2 AA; 17.1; 16.6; 17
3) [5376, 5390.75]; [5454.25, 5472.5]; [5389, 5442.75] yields 0.2 AA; 17.3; 16.6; 17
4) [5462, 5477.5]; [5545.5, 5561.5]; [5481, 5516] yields -0.2 AA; 16.7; 16.1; 16.5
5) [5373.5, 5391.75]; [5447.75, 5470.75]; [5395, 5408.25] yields 0.2 AA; 17.4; 16.6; 17.2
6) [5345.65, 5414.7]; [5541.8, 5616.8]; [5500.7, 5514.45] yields 0.1 AA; 17.3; 16.4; 16.7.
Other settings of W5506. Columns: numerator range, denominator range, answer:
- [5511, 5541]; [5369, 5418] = 0.97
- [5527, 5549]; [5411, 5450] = 0.99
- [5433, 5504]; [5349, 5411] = 0.97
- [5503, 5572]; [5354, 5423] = 0.96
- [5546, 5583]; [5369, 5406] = 0.95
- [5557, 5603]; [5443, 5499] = 1.00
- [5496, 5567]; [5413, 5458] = 0.99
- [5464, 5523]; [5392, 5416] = 0.98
